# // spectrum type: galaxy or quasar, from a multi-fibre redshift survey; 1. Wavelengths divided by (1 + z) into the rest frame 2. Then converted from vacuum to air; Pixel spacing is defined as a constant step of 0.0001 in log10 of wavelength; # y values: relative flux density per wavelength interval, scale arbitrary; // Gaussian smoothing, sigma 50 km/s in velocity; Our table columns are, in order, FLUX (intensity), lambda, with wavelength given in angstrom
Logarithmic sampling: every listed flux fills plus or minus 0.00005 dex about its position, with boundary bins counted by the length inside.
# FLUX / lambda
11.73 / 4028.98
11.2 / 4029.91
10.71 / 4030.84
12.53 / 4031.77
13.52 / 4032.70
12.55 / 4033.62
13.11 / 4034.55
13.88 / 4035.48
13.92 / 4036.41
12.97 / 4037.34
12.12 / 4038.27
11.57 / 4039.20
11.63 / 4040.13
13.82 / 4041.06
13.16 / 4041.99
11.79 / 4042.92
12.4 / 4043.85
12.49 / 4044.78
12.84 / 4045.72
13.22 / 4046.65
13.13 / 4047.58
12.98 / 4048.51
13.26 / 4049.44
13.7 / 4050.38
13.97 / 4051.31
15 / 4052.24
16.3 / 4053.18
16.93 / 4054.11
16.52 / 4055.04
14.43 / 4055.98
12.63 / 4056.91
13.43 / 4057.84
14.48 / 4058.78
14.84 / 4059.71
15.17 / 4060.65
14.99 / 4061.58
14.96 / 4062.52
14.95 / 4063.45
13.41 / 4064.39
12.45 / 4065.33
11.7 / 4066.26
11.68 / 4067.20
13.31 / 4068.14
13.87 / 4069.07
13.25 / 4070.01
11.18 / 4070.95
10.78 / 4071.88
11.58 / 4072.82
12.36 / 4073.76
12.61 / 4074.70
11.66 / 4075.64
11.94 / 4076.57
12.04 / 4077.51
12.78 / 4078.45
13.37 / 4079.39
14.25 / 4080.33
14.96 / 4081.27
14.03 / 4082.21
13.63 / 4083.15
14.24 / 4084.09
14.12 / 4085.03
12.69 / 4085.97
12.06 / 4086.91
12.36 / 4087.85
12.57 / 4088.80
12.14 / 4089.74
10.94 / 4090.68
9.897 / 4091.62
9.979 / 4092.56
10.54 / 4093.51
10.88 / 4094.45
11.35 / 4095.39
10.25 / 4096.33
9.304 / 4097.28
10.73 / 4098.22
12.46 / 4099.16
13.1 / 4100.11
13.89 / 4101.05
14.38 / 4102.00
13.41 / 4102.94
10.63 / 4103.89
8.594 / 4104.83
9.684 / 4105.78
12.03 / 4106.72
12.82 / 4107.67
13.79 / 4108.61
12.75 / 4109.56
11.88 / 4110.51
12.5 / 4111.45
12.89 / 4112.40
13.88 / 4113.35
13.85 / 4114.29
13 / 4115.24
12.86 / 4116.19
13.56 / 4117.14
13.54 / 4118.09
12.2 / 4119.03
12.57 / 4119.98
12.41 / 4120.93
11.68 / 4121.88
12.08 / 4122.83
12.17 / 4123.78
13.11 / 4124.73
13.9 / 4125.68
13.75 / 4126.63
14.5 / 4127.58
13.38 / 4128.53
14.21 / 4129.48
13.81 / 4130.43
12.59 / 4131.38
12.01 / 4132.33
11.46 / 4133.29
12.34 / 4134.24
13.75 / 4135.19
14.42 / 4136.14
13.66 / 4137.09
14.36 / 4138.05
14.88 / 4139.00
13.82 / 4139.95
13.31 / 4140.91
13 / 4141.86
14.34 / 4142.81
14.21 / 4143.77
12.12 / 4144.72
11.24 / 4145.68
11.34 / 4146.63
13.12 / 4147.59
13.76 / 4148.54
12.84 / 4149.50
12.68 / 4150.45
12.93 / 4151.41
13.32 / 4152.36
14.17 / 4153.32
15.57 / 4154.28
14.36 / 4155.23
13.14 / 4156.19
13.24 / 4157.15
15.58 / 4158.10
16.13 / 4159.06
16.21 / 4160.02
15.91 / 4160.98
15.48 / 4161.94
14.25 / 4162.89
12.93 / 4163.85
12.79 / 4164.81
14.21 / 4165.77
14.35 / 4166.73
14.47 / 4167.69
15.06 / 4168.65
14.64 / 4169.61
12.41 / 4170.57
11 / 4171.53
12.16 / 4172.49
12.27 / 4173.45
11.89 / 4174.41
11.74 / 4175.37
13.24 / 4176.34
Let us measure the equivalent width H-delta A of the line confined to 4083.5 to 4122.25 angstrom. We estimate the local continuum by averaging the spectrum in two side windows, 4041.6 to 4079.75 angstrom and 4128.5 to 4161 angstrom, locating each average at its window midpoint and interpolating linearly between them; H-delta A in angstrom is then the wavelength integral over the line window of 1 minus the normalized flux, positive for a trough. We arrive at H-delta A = 3.8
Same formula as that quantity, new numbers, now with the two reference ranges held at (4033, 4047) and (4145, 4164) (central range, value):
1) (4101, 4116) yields 1.1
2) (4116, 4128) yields 0.6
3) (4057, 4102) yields 1.8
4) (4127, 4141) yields 0.2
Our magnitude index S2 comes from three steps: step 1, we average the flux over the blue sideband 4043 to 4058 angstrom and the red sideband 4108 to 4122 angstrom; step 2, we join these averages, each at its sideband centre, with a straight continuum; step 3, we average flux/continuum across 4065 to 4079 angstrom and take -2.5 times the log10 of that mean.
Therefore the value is 0.11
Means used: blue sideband 13.9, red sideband 12.9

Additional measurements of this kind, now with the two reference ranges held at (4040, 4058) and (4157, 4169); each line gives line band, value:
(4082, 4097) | 0.18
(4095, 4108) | 0.22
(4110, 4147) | 0.10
